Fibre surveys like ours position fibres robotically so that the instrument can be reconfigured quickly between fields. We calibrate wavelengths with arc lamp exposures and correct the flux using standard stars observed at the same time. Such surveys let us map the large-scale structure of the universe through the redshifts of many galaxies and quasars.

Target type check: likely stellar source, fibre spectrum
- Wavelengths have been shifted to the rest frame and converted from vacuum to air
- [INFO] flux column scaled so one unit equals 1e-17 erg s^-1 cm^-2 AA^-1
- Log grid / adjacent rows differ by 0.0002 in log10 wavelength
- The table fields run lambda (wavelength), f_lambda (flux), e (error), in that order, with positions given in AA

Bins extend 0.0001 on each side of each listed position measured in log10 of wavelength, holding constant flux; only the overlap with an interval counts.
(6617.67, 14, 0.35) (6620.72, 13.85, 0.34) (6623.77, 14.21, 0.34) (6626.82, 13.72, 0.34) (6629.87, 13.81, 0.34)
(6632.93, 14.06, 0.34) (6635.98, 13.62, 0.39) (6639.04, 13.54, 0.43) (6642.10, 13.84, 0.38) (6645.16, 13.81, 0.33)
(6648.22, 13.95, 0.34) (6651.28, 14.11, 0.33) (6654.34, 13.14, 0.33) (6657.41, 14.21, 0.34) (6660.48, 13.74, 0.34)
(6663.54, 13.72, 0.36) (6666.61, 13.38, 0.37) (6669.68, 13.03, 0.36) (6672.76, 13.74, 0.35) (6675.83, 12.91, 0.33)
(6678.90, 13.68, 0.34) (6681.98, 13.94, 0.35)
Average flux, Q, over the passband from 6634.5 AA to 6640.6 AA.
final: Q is 13.6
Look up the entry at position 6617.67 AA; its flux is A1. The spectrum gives 14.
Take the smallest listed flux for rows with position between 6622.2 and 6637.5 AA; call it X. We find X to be 13.62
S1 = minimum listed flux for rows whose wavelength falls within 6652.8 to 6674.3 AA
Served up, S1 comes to 13.03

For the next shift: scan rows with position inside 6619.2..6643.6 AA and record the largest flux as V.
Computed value 14.21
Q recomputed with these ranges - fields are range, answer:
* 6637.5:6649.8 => 13.8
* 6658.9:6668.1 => 13.6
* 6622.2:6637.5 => 13.9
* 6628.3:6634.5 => 13.9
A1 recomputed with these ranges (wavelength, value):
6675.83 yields 12.91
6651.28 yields 14.11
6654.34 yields 13.14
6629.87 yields 13.81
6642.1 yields 13.84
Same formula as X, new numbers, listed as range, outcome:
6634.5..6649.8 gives 13.54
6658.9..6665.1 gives 13.72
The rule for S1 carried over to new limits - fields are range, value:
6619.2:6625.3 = 13.85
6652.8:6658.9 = 13.14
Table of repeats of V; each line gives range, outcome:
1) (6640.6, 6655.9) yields 14.11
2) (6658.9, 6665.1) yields 13.74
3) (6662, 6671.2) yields 13.72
